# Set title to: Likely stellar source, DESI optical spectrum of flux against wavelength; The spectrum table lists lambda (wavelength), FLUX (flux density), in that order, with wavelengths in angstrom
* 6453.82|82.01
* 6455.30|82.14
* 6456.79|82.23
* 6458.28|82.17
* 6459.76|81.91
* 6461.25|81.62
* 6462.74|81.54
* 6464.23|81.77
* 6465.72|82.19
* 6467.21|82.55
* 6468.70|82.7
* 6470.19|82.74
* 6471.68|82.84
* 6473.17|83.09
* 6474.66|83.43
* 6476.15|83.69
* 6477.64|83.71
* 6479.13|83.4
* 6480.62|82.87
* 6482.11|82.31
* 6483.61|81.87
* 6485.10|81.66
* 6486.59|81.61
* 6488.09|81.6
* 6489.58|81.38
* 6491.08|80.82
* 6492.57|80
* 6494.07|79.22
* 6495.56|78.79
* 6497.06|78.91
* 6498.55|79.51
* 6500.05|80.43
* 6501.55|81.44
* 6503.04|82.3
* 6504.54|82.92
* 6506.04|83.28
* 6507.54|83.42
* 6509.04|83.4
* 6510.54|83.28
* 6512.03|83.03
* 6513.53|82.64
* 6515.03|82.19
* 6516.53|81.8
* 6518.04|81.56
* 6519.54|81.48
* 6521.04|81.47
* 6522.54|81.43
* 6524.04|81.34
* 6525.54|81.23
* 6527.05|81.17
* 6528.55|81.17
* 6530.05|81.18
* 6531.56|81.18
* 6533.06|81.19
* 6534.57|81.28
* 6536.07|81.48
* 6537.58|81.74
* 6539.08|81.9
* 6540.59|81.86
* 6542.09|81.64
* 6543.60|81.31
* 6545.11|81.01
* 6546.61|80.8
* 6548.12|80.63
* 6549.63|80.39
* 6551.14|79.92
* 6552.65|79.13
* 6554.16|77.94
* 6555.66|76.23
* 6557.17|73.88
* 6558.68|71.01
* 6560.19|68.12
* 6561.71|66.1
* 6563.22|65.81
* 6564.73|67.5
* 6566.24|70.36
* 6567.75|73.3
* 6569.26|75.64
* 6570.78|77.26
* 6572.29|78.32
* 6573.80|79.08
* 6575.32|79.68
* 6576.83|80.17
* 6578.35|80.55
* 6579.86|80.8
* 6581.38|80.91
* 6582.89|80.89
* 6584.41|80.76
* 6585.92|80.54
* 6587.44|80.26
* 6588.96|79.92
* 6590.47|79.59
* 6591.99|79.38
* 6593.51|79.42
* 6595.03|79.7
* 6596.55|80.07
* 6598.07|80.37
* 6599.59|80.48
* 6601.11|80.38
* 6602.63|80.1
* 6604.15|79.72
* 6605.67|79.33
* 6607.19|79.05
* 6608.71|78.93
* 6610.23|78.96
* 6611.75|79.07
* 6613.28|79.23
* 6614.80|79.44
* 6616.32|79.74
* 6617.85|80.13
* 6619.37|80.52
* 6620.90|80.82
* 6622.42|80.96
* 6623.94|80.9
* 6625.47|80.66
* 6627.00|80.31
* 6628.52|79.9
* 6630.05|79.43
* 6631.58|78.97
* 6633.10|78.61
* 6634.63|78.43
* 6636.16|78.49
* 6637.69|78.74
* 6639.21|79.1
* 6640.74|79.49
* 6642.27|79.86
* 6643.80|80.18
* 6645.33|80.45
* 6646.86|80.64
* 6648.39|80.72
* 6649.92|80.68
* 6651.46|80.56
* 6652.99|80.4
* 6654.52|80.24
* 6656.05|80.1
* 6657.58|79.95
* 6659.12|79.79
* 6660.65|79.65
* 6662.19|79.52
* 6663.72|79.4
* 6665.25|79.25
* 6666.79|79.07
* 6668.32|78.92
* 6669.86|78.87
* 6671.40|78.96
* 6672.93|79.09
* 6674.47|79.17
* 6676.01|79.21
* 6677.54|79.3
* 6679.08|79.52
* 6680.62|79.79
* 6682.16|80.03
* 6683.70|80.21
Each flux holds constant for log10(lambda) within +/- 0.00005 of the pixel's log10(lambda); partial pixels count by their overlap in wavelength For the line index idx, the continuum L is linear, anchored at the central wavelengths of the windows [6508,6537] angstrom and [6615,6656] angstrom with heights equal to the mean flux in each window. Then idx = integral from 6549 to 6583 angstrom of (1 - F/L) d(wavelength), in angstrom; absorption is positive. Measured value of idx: 2.3 angstrom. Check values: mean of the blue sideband 81.8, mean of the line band 75.7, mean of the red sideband 80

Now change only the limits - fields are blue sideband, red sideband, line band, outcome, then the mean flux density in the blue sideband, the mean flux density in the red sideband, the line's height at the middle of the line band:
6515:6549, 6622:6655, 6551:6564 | 1.32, 81.4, 79.9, 81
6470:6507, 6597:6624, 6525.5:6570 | 1.87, 81.8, 79.9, 80.8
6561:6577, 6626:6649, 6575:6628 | -2.47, 73.8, 79.6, 76.5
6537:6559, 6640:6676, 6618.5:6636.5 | -0.04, 79.5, 79.8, 79.7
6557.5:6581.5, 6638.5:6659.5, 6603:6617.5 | -0.37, 74.5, 80.1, 77.4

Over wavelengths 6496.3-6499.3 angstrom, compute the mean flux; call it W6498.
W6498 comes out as 79.2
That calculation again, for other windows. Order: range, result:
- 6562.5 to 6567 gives 68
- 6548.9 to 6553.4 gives 79.8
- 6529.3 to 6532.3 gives 81.1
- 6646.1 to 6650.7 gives 80.6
